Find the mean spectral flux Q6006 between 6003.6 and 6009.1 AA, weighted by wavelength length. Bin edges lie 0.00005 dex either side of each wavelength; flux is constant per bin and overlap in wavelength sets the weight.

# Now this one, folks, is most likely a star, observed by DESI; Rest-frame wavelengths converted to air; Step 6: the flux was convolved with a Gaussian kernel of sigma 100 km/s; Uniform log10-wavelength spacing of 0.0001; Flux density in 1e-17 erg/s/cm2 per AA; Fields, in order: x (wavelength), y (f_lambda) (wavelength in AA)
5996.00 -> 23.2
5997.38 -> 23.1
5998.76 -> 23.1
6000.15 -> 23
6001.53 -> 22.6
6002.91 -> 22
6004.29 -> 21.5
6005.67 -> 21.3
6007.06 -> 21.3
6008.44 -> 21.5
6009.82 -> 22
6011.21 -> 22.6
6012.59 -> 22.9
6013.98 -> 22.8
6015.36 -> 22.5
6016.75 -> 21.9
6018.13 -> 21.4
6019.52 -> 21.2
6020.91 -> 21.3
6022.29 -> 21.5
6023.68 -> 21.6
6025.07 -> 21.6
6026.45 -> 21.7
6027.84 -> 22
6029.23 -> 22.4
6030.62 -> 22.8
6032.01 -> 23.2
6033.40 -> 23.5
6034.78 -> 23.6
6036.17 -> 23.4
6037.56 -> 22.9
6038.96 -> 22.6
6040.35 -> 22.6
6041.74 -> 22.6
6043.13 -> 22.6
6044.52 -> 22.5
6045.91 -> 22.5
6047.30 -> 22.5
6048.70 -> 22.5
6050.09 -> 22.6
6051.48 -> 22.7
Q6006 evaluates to 21.4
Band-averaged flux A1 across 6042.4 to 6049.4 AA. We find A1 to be 22.5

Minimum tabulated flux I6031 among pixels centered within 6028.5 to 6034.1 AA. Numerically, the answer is 22.4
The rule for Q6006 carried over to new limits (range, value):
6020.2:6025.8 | 21.5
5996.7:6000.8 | 23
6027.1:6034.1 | 22.8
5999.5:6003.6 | 22.6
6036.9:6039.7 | 22.7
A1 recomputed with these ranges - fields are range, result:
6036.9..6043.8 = 22.6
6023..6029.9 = 21.9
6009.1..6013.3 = 22.5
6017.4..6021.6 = 21.3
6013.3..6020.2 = 22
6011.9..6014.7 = 22.9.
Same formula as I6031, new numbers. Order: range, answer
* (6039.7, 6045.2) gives 22.5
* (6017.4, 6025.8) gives 21.2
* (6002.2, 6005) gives 21.5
